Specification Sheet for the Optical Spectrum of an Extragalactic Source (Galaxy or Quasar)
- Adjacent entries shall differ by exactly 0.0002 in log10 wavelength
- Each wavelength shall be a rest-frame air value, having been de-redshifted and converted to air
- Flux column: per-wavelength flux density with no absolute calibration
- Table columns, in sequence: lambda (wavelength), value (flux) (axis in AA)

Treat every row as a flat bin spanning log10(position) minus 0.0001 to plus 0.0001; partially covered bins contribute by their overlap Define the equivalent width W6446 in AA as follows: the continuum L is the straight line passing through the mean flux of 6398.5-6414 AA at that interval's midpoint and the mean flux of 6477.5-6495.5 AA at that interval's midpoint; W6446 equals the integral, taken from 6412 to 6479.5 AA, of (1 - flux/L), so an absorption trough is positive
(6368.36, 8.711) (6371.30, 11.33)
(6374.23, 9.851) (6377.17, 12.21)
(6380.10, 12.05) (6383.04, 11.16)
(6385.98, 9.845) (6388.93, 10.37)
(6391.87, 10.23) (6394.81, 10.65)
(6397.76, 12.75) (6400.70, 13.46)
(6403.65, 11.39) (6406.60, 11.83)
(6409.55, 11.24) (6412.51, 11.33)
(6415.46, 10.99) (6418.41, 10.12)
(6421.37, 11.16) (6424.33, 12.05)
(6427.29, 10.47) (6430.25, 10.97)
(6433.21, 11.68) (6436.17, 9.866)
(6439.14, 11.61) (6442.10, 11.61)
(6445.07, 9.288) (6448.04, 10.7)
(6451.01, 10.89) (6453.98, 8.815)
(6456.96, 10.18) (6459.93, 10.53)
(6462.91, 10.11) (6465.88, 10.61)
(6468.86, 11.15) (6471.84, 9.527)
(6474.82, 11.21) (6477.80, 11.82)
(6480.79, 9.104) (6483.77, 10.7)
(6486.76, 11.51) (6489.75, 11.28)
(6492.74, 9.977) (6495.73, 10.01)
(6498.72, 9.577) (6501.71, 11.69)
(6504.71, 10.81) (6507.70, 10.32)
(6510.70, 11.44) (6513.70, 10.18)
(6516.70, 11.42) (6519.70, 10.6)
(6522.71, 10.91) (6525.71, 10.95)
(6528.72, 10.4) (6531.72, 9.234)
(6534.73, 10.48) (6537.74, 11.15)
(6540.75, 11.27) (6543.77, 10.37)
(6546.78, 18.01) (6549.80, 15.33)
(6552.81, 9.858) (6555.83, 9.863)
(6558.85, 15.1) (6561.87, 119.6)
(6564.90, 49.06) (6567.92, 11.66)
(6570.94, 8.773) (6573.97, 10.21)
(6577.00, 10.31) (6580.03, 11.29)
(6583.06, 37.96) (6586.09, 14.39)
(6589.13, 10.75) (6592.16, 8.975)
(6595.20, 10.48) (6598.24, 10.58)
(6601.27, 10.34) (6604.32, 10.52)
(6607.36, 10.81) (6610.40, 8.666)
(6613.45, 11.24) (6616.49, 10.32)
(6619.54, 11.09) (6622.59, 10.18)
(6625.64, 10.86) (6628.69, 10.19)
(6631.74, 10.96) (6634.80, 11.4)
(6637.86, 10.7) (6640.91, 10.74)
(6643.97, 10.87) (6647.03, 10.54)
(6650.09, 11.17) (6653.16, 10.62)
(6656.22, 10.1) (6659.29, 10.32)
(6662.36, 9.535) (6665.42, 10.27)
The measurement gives 3.3 AA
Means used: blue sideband 11.9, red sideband 10.6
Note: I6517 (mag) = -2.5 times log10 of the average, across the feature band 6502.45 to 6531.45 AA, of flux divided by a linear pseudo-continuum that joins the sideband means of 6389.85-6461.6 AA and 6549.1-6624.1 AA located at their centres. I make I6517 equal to 0.355 mag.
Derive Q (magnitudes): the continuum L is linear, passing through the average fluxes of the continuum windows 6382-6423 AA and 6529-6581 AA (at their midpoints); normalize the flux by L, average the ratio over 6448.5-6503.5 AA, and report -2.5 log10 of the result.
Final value 0.42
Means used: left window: 11.2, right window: 20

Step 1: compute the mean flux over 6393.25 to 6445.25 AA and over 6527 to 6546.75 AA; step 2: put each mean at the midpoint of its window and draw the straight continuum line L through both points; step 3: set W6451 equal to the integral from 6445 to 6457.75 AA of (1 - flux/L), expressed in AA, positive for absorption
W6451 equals 1.3 AA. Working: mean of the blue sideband 11.3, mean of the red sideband 11.1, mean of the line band 10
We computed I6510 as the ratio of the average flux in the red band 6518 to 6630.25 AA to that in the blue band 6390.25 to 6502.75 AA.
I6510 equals 1.45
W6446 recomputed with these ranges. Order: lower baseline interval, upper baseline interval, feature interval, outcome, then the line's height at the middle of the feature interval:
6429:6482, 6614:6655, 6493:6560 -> -4.1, 10.6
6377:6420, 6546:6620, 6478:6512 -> 9.8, 14.9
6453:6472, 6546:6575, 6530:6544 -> 7.7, 23.2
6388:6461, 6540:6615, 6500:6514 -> 3.7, 14.9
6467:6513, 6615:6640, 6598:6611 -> 0.6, 10.7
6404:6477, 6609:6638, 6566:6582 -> -2.4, 10.6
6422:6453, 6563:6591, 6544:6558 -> 3.8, 17.9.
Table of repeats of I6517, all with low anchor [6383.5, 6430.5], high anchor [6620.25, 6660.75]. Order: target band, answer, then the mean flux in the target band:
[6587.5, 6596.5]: 0.07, 10.1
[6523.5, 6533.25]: 0.07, 10.3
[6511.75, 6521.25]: 0.02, 10.8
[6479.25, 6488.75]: 0.05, 10.5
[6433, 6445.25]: 0.02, 10.9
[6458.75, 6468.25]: 0.06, 10.5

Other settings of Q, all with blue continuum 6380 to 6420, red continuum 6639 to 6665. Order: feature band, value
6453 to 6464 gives 0.11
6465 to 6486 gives 0.04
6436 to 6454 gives 0.05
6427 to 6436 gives 0.02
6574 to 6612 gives -0.20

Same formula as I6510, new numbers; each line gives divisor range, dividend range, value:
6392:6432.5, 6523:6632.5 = 1.39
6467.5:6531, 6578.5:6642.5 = 1.13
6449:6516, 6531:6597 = 1.84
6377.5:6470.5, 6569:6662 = 1.05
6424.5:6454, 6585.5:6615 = 0.98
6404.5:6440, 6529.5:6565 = 2.06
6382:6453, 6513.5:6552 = 1.05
